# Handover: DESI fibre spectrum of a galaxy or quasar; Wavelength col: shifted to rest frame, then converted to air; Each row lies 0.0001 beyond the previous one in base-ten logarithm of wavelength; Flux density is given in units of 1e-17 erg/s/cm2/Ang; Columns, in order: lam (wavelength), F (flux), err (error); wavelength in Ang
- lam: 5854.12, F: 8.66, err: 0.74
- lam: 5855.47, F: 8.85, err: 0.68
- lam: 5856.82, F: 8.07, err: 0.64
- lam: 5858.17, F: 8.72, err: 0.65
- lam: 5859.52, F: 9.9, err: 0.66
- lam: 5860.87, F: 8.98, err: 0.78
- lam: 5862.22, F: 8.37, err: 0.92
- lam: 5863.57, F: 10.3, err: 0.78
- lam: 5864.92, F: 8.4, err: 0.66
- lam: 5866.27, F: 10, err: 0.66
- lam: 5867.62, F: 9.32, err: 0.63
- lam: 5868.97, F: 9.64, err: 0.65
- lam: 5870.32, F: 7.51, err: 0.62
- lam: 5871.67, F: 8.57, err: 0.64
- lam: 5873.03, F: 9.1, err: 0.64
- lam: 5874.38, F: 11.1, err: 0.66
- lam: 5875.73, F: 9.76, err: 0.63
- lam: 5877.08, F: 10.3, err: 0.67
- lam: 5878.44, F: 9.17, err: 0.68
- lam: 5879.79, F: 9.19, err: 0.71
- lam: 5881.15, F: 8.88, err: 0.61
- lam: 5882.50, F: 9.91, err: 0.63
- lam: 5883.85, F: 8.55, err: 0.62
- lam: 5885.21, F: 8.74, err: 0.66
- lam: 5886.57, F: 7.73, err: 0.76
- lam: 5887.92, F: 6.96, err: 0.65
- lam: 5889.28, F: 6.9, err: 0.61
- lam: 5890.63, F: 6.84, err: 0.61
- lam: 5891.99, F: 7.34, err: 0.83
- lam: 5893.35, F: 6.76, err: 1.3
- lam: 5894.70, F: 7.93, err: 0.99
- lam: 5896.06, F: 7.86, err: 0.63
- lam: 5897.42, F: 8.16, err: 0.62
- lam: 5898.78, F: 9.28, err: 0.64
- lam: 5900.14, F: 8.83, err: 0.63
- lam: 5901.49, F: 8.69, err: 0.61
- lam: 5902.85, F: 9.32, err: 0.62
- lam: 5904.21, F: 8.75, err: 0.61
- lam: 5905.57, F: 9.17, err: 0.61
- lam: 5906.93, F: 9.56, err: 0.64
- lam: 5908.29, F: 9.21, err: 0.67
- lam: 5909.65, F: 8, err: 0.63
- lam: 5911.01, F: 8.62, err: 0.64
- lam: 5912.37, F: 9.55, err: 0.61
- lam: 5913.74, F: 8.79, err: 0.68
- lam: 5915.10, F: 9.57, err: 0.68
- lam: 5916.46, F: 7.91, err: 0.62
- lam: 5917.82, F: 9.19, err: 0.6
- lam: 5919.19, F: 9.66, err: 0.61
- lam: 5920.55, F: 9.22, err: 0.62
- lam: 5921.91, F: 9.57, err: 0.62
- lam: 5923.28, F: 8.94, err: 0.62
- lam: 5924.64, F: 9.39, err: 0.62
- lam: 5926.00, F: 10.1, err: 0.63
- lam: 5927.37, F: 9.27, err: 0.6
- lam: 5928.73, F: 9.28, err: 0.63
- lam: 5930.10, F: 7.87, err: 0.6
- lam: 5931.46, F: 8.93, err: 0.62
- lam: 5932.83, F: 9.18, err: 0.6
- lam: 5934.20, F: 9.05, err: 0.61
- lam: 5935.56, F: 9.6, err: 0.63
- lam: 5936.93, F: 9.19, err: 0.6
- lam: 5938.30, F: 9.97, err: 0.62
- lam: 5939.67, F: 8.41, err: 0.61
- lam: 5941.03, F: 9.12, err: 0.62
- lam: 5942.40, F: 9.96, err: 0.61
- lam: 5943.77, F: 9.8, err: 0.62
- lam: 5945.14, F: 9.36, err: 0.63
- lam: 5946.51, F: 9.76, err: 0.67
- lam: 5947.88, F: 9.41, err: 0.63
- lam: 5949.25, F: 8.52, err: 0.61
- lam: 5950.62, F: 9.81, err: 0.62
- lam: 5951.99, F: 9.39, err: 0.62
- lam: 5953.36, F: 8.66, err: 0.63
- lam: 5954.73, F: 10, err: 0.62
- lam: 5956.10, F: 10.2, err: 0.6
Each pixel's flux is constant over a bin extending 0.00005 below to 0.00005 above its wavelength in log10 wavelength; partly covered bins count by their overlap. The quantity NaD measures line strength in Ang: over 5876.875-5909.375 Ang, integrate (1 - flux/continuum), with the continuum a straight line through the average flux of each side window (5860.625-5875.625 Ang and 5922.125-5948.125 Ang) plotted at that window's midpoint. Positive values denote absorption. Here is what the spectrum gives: 2.8 Ang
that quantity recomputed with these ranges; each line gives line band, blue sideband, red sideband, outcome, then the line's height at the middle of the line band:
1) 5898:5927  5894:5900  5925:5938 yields -1.28 Ang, 8.73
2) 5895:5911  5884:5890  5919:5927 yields -0.59 Ang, 8.46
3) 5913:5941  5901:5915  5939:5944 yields 0.02 Ang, 9.16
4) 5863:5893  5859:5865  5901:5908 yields 1.31 Ang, 9.2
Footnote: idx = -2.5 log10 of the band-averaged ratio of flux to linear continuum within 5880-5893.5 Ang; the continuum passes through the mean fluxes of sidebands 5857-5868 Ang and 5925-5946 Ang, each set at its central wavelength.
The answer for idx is 0.16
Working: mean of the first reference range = 9.19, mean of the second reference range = 9.28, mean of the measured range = 7.95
